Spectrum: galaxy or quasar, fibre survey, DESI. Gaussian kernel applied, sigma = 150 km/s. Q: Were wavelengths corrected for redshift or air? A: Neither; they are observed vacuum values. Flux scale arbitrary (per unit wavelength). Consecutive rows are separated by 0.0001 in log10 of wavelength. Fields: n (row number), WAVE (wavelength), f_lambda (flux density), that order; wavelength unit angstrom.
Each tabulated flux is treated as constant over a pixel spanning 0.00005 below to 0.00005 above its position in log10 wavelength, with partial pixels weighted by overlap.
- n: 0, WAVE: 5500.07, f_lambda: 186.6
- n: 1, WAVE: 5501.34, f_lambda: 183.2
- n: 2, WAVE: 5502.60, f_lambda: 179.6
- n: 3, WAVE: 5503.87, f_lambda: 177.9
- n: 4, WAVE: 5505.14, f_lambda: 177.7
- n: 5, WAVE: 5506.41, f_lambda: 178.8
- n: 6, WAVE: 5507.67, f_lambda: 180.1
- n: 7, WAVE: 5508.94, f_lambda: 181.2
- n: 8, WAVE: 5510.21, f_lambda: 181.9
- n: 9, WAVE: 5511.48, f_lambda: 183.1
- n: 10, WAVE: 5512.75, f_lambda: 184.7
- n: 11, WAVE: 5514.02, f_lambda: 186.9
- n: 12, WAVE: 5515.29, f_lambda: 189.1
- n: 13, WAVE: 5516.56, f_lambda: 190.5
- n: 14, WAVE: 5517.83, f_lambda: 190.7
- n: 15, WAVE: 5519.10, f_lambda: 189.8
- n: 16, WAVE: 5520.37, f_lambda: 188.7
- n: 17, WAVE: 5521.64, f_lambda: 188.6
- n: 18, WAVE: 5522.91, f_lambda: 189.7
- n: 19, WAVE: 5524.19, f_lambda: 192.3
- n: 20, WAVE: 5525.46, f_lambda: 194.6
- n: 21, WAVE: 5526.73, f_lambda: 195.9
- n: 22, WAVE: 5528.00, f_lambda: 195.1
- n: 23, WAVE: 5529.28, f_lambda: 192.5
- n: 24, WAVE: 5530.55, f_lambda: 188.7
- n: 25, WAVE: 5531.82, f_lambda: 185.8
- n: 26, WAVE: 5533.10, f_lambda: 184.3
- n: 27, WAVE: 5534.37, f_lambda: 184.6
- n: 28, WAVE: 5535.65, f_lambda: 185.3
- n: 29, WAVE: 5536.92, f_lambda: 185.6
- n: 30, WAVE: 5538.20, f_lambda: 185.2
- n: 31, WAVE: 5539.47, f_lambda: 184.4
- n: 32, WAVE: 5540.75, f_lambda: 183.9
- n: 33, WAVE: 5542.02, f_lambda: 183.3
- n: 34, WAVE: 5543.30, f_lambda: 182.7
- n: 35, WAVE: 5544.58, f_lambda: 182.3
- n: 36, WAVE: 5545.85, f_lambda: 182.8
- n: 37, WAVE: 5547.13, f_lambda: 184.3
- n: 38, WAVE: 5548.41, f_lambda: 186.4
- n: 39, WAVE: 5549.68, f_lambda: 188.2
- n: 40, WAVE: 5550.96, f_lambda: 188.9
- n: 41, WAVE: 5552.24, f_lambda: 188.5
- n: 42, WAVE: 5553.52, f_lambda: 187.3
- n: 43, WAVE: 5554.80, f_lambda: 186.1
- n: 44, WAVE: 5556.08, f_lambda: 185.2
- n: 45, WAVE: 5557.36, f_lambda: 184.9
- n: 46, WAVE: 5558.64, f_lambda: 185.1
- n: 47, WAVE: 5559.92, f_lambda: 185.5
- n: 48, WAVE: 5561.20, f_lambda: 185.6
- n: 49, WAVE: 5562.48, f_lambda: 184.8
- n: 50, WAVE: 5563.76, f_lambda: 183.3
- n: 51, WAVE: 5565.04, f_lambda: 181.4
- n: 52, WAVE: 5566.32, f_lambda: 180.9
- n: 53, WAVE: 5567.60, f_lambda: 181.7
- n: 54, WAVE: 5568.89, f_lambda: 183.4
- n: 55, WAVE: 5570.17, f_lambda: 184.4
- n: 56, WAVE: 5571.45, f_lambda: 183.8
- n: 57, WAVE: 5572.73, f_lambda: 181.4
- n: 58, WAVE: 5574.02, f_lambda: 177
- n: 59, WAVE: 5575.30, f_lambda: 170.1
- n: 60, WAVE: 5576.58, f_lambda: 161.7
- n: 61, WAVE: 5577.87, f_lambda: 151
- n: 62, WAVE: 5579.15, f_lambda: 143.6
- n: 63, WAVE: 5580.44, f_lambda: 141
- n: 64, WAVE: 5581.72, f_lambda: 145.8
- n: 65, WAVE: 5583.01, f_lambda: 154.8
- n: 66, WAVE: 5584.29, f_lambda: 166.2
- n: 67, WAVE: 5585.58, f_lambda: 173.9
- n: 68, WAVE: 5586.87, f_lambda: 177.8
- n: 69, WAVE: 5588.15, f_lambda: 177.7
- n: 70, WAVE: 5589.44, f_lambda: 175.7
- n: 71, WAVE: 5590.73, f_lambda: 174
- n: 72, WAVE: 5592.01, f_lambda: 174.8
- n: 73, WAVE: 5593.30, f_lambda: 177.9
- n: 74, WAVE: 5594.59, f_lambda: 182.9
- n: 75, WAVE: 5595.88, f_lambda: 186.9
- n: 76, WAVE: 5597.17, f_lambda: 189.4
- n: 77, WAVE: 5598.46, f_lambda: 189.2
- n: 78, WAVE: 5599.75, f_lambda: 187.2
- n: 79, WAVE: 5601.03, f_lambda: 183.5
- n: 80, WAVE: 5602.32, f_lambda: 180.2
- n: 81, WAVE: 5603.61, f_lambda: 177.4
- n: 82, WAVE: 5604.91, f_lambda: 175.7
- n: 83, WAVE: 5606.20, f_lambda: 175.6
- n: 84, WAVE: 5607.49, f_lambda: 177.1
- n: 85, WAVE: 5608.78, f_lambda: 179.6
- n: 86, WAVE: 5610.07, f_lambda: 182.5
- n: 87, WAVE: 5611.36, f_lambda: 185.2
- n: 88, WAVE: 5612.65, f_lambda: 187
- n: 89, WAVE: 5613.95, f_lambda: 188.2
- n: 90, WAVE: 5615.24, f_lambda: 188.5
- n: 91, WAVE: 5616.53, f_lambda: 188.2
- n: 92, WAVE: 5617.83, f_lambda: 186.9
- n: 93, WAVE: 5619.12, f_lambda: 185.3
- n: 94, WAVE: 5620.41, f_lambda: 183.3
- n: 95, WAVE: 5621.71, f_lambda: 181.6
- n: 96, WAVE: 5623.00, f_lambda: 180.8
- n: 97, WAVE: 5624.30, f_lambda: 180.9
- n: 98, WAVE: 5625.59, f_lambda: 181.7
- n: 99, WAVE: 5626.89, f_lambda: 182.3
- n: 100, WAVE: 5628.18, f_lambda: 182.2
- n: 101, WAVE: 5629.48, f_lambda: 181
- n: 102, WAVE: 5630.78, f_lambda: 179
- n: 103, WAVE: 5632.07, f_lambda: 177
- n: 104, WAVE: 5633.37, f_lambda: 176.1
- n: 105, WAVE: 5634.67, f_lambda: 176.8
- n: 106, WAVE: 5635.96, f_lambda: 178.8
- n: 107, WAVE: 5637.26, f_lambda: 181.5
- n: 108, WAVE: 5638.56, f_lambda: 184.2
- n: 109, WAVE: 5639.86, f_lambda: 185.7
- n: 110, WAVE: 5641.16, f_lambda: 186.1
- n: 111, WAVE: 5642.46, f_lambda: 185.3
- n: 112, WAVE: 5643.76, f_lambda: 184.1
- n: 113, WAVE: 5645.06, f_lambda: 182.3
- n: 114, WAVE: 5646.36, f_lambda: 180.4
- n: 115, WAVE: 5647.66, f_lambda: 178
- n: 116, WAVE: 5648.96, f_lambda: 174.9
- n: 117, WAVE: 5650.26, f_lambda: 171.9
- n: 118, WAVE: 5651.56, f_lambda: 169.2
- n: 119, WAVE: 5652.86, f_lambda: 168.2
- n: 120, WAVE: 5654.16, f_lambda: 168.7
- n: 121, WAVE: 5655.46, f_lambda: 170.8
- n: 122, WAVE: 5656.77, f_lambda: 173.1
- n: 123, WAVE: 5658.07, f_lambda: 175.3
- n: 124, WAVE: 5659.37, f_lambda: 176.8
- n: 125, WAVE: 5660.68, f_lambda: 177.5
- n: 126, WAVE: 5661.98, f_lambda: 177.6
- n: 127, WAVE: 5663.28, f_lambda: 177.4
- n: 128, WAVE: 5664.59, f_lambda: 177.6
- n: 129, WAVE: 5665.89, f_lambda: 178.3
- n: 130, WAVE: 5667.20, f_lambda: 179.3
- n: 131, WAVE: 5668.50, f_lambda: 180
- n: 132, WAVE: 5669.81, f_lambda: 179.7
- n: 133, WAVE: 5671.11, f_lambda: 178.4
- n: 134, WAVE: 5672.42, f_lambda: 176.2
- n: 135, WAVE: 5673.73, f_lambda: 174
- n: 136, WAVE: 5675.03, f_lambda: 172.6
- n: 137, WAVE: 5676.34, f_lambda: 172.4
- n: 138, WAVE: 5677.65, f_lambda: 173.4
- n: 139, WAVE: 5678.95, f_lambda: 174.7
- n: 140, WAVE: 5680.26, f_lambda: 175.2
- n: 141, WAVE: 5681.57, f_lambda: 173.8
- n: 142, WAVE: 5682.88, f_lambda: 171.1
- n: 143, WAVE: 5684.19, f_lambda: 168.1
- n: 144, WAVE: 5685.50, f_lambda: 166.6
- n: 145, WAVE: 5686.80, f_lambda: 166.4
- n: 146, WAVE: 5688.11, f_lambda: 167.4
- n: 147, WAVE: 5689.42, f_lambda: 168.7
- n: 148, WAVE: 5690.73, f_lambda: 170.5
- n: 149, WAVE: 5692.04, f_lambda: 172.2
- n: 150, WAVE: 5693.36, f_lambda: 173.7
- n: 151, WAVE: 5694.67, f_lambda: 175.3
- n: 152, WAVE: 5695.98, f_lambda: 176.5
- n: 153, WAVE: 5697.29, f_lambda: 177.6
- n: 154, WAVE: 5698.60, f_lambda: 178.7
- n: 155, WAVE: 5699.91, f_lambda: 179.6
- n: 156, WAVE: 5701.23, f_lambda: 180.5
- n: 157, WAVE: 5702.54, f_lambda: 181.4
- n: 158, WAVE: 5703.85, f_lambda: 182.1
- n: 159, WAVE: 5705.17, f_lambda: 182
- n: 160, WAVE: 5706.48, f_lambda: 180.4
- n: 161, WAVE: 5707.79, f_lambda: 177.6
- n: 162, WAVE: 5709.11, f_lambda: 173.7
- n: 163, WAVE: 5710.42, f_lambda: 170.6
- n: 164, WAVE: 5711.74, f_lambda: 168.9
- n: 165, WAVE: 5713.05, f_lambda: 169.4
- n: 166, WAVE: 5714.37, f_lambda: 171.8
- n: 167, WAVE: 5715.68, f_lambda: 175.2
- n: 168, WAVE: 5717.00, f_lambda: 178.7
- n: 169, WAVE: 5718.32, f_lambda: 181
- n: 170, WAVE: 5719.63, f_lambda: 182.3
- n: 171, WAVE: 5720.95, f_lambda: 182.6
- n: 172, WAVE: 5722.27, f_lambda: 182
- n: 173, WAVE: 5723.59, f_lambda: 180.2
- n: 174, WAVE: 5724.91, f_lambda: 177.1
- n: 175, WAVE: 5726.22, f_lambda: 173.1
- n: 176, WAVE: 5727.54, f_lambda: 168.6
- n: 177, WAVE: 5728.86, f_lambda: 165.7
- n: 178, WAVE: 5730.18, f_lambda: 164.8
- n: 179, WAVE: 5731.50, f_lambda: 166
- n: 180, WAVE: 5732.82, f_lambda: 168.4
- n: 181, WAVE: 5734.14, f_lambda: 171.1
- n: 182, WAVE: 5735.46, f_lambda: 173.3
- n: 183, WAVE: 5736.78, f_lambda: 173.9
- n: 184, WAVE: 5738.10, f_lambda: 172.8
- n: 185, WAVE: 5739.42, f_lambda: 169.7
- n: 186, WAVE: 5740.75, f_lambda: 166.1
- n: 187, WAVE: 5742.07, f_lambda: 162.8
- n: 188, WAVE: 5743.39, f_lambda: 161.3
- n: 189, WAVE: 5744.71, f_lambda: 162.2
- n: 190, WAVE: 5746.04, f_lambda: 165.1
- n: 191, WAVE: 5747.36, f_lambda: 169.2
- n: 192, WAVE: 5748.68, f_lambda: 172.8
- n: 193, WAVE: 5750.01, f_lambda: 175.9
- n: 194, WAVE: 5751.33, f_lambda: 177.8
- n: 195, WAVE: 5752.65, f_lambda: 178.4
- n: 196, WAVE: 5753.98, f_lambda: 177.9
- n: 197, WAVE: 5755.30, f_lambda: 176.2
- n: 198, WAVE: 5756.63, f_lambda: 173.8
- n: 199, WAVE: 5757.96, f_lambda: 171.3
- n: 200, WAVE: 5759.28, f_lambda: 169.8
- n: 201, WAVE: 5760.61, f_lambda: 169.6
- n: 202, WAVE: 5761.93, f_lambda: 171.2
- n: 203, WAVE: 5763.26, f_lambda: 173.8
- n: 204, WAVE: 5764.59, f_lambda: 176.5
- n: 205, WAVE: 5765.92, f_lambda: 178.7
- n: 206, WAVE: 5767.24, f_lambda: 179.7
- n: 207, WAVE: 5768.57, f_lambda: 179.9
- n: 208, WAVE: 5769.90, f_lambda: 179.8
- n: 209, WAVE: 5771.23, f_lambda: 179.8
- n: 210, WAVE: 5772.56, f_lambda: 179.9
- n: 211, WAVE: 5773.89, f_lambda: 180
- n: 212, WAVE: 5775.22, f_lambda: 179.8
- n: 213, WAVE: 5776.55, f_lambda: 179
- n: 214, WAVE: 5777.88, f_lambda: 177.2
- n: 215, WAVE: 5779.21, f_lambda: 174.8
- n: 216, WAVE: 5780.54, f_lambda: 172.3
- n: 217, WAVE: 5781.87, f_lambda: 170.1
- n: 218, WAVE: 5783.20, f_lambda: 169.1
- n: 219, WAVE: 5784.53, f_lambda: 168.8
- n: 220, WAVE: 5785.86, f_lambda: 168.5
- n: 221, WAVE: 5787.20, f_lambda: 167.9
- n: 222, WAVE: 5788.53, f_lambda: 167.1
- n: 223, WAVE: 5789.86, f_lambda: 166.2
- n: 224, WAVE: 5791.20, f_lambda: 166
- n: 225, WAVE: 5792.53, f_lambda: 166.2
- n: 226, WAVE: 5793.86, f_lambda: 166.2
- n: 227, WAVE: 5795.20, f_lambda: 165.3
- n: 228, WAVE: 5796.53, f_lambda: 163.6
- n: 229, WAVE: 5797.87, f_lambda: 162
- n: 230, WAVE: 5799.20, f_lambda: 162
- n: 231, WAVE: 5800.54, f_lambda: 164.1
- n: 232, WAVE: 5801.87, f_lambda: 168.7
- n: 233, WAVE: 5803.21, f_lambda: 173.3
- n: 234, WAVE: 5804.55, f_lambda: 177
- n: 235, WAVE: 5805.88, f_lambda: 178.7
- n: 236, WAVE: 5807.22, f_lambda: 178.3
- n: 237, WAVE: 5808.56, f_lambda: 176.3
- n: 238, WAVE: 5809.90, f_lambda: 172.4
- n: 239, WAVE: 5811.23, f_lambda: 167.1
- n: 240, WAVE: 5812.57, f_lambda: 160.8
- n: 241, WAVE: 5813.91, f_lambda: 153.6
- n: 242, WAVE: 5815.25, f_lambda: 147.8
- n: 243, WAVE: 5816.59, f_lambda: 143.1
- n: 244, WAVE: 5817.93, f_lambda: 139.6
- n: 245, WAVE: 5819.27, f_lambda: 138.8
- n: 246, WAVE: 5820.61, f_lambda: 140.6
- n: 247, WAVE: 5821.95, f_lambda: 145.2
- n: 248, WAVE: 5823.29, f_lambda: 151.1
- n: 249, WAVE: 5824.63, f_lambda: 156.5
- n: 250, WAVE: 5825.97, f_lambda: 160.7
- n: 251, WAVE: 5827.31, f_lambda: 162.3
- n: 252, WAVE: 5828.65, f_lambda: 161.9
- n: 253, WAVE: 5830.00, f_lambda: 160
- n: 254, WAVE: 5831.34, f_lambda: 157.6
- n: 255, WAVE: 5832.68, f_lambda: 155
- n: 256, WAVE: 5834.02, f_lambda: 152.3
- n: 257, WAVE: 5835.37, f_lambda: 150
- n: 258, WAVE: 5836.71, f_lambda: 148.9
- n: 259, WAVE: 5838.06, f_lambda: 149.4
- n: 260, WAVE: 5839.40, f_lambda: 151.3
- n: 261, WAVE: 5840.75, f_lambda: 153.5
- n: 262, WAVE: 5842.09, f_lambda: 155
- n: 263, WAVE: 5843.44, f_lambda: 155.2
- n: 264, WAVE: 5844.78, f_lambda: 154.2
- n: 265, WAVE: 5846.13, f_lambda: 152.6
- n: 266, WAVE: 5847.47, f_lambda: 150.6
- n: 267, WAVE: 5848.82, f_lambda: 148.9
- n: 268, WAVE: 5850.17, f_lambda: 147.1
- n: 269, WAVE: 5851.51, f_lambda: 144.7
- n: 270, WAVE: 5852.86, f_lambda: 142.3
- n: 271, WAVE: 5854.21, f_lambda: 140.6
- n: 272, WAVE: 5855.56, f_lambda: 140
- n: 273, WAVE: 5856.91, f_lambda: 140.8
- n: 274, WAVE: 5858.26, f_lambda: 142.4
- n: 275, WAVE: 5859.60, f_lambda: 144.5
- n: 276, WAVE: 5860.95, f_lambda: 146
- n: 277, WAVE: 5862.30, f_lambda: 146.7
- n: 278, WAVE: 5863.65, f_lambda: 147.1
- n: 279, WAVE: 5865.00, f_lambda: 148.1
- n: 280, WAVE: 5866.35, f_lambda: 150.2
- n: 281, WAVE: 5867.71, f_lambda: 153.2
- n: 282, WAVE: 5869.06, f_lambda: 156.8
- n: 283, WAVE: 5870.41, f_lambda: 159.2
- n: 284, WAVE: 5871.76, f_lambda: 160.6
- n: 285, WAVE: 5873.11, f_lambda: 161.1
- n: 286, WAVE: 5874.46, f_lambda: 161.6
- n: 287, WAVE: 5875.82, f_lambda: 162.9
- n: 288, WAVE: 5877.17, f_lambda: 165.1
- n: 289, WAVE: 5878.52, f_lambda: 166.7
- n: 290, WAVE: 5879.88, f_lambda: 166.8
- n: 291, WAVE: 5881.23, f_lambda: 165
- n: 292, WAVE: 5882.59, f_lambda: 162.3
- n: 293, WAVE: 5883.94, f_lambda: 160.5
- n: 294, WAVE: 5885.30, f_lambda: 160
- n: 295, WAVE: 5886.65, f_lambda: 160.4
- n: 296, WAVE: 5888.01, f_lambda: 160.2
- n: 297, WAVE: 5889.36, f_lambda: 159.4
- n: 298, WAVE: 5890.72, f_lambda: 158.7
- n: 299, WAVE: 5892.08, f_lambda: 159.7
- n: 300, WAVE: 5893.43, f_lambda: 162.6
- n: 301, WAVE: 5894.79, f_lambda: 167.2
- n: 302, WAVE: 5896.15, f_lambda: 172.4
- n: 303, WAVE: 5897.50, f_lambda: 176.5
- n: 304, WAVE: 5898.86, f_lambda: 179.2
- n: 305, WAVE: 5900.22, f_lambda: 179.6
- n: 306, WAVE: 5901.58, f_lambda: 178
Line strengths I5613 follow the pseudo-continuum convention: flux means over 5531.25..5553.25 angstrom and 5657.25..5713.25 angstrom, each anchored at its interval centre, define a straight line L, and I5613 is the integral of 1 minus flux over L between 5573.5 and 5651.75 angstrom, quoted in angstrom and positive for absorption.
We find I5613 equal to 1.14 angstrom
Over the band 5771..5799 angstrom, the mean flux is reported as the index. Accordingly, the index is 171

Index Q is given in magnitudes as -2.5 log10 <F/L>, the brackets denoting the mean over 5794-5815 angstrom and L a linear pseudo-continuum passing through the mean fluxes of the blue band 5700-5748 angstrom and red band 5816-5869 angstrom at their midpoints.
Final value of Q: -0.07 mag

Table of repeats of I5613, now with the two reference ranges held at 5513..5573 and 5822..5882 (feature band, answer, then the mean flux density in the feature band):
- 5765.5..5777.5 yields -1.3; 180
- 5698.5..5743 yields -1.8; 174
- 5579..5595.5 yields 1.3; 168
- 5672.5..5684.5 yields -0.1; 173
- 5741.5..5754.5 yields -0.5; 170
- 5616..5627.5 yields -0.3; 183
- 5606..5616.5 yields -0.3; 184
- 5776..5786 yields -0.7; 173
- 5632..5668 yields -0.5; 178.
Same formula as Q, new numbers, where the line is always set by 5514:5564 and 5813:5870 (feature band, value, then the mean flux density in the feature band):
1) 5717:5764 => -0.07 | 172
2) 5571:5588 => 0.11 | 164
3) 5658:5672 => -0.04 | 178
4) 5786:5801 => -0.06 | 165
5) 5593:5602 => -0.03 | 185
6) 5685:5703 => -0.04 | 174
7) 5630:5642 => -0.03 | 181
